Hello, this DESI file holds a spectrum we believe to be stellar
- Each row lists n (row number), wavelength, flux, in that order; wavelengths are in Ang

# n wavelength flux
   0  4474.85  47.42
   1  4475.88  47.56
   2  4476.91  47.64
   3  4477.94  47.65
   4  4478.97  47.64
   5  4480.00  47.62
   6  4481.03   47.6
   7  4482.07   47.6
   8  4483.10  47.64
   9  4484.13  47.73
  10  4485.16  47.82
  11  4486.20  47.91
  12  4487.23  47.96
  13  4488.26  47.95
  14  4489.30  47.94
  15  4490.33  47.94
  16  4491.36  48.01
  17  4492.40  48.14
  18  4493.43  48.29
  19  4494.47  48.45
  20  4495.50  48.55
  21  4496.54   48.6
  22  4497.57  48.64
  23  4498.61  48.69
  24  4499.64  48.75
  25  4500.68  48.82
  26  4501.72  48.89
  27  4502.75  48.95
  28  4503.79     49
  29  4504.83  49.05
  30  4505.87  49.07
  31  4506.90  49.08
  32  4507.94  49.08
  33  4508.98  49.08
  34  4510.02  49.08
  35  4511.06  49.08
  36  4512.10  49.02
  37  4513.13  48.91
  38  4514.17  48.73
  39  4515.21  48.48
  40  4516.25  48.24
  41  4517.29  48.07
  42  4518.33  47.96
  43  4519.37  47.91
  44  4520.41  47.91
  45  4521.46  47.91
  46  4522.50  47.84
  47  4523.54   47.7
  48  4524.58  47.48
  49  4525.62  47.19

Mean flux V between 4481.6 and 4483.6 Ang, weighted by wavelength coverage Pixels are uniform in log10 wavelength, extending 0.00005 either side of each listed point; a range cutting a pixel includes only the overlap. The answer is 47.7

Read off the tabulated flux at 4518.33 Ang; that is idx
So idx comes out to 47.96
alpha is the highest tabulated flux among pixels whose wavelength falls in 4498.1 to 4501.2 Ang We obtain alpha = 48.82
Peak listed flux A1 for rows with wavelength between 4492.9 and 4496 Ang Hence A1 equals 48.55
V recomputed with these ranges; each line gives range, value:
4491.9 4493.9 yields 48.3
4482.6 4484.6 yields 47.7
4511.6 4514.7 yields 49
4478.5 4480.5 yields 47.7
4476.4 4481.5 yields 47.7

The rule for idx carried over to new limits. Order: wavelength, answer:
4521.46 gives 47.91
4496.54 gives 48.6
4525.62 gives 47.19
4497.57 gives 48.64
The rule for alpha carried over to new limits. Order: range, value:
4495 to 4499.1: 48.69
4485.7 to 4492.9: 48.14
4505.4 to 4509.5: 49.08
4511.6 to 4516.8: 49.02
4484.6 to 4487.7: 47.96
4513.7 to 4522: 48.73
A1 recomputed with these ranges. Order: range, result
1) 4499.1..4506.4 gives 49.07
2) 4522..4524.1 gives 47.84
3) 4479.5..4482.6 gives 47.62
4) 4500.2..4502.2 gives 48.89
